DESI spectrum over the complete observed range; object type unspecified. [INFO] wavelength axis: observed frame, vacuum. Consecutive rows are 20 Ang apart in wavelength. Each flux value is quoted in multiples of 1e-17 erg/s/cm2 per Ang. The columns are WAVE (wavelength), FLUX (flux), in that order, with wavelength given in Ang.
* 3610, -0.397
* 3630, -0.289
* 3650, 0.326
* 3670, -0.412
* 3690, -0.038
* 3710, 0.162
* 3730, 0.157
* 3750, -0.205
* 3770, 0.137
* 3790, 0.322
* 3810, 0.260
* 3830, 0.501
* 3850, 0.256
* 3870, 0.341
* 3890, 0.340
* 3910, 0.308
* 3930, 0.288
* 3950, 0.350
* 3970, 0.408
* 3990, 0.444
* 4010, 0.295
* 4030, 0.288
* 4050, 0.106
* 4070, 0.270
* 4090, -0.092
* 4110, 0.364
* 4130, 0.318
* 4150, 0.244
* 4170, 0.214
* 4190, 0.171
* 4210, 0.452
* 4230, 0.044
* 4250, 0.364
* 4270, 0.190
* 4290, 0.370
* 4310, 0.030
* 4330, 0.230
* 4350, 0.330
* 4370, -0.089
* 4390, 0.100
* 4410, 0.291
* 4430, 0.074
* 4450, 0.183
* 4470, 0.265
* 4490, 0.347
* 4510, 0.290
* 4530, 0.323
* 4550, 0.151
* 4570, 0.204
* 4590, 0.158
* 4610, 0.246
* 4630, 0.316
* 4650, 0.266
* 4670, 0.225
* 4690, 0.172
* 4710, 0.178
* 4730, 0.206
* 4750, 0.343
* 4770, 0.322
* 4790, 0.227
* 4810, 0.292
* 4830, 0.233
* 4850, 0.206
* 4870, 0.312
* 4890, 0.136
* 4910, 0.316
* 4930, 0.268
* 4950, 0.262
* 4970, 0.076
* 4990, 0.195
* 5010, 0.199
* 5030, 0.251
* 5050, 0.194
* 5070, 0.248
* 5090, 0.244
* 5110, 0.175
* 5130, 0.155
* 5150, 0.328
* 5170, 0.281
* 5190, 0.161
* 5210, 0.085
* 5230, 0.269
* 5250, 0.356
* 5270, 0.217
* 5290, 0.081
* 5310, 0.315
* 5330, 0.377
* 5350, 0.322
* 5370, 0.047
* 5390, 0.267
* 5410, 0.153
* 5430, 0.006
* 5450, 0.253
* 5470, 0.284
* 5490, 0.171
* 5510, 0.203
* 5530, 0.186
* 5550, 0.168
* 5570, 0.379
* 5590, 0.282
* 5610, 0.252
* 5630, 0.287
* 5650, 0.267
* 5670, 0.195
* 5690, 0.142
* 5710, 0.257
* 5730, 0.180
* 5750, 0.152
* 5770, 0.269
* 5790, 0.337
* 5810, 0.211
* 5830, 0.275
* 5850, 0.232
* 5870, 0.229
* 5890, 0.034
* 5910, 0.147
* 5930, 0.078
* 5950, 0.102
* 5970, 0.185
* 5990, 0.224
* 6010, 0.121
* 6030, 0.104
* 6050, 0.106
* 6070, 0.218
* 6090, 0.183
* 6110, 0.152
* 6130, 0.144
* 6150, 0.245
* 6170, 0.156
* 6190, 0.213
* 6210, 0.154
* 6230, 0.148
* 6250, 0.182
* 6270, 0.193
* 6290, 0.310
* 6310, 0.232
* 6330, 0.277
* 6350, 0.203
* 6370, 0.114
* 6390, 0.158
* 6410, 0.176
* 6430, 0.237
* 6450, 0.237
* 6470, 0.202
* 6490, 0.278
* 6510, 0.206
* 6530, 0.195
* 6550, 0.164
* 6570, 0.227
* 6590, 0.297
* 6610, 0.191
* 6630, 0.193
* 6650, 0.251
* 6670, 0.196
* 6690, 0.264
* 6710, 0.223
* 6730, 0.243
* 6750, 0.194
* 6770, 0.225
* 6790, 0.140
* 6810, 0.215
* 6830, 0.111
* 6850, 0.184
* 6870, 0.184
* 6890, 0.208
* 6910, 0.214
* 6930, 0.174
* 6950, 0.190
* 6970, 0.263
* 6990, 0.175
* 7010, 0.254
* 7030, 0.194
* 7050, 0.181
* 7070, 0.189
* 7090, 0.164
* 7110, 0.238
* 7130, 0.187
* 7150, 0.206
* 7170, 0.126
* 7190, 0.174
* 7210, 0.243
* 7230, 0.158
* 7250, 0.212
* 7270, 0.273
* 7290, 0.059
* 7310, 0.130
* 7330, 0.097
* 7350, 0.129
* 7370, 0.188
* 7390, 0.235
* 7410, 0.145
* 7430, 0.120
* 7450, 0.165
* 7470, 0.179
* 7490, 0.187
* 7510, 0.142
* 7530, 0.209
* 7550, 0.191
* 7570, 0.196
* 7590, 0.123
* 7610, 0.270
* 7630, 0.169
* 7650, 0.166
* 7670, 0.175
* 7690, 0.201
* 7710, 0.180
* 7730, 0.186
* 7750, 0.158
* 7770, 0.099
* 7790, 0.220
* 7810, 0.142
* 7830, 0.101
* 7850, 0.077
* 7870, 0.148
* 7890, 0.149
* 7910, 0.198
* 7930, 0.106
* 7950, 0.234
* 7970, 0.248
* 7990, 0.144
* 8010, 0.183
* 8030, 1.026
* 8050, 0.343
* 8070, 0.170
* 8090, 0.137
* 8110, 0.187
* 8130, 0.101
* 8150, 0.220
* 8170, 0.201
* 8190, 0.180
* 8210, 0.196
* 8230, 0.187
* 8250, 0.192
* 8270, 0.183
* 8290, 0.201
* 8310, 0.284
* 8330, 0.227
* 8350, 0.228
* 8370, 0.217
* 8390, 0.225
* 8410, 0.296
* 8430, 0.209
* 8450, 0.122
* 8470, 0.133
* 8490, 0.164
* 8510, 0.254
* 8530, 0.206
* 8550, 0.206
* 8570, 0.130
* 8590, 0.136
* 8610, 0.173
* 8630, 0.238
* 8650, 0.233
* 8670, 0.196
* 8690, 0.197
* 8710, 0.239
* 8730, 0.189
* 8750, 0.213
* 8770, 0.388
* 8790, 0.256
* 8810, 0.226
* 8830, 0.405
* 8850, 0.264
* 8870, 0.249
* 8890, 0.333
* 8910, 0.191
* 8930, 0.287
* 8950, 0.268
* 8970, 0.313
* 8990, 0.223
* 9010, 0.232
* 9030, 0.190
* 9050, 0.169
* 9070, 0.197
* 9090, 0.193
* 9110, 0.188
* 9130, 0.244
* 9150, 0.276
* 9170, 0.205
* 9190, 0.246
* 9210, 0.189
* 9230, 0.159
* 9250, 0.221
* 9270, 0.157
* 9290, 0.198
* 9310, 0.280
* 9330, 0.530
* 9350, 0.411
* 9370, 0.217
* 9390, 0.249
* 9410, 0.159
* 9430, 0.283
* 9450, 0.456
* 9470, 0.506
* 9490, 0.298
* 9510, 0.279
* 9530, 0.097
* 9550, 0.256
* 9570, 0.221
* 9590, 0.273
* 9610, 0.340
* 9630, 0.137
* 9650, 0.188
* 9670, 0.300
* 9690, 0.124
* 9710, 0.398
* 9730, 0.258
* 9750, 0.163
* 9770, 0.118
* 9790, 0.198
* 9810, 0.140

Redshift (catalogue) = 1.155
